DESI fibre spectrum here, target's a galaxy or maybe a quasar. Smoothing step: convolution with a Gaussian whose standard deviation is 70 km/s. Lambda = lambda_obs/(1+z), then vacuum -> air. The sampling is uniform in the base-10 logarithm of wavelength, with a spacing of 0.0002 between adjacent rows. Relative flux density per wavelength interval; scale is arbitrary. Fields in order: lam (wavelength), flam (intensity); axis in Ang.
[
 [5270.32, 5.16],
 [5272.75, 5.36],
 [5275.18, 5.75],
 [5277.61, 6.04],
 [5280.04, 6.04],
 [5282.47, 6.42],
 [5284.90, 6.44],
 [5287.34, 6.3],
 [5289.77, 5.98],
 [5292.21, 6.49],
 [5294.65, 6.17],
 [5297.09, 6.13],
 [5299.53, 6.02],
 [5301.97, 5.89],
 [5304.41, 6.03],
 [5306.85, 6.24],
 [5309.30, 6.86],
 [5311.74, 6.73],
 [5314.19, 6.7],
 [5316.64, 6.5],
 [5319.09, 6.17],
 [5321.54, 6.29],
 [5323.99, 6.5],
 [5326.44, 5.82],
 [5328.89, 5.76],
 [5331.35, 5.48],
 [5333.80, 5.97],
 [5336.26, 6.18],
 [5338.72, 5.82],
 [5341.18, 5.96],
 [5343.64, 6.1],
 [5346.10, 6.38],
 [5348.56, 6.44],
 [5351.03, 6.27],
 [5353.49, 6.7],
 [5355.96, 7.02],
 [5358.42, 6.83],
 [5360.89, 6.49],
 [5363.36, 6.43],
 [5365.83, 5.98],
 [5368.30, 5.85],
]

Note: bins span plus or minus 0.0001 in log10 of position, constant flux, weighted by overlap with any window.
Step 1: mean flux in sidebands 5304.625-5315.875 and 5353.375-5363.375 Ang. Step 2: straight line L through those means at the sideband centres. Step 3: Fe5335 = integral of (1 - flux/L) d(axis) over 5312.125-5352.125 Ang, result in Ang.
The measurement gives 2.9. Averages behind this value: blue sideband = 6.57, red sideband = 6.73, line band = 6.16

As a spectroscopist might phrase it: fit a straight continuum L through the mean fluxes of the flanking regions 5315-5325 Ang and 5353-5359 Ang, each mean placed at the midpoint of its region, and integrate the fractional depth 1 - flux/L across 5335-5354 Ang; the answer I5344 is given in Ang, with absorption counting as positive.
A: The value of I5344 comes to 1.4 Ang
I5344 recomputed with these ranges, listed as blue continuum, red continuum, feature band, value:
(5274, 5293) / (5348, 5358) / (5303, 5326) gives -0.1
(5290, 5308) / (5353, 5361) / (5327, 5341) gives 1.5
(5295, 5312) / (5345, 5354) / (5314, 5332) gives 0.5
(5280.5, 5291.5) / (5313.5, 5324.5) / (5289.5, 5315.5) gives 0.2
